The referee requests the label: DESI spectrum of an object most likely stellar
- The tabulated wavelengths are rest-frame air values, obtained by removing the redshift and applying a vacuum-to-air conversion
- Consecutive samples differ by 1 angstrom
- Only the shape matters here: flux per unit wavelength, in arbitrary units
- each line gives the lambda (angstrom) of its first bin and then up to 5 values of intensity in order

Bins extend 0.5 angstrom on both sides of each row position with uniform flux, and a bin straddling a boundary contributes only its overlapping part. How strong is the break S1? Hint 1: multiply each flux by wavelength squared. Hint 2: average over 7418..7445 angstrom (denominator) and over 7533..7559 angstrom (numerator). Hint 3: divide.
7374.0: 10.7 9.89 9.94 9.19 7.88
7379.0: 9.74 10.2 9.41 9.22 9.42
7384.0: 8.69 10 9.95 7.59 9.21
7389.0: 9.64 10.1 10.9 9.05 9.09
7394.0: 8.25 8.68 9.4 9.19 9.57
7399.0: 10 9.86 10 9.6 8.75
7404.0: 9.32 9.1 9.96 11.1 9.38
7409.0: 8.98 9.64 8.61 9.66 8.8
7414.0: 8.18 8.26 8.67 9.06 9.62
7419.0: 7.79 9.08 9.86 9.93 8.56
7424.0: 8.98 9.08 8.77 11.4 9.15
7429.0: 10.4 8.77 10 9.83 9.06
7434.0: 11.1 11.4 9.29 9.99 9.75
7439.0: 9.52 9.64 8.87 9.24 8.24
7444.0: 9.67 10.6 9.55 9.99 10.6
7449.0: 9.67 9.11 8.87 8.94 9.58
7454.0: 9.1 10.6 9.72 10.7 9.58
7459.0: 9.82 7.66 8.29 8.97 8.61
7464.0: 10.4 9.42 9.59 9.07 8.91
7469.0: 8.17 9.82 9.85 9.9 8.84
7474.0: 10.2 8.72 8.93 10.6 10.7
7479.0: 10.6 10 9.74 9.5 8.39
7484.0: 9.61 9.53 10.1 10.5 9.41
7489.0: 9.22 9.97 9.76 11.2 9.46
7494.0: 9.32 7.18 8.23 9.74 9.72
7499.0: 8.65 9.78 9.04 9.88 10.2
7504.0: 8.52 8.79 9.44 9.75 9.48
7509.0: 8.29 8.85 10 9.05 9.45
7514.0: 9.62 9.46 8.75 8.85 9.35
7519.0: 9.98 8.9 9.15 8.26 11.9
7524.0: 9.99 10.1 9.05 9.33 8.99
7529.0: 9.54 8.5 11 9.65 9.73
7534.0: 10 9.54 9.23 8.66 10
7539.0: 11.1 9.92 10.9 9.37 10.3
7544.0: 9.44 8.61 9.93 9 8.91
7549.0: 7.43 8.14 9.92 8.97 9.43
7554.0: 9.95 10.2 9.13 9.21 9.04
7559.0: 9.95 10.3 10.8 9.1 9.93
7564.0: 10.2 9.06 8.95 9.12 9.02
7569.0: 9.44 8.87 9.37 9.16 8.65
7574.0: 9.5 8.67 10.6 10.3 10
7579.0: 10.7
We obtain 1.02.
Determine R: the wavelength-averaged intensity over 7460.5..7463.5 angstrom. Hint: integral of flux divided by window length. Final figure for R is 8.62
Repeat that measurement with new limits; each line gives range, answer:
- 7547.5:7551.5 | 8.6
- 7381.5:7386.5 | 9.46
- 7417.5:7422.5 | 9.26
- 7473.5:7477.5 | 9.61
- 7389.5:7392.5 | 10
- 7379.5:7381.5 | 9.8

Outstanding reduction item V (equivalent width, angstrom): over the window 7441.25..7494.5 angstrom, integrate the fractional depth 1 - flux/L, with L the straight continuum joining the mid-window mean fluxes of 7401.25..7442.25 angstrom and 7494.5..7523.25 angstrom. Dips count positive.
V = -1.3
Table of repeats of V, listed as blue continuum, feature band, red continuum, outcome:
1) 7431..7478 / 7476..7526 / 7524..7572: 0.1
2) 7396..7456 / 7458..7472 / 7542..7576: 0.4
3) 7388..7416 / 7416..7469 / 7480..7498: -0.3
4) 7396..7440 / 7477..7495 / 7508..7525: -0.7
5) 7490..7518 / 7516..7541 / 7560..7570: -0.6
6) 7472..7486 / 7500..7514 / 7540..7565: 0.4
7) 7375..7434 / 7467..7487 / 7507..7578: -0.4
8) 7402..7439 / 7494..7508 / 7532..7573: 0.4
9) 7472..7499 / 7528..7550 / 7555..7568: 0.1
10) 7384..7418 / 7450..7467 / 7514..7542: 0.2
